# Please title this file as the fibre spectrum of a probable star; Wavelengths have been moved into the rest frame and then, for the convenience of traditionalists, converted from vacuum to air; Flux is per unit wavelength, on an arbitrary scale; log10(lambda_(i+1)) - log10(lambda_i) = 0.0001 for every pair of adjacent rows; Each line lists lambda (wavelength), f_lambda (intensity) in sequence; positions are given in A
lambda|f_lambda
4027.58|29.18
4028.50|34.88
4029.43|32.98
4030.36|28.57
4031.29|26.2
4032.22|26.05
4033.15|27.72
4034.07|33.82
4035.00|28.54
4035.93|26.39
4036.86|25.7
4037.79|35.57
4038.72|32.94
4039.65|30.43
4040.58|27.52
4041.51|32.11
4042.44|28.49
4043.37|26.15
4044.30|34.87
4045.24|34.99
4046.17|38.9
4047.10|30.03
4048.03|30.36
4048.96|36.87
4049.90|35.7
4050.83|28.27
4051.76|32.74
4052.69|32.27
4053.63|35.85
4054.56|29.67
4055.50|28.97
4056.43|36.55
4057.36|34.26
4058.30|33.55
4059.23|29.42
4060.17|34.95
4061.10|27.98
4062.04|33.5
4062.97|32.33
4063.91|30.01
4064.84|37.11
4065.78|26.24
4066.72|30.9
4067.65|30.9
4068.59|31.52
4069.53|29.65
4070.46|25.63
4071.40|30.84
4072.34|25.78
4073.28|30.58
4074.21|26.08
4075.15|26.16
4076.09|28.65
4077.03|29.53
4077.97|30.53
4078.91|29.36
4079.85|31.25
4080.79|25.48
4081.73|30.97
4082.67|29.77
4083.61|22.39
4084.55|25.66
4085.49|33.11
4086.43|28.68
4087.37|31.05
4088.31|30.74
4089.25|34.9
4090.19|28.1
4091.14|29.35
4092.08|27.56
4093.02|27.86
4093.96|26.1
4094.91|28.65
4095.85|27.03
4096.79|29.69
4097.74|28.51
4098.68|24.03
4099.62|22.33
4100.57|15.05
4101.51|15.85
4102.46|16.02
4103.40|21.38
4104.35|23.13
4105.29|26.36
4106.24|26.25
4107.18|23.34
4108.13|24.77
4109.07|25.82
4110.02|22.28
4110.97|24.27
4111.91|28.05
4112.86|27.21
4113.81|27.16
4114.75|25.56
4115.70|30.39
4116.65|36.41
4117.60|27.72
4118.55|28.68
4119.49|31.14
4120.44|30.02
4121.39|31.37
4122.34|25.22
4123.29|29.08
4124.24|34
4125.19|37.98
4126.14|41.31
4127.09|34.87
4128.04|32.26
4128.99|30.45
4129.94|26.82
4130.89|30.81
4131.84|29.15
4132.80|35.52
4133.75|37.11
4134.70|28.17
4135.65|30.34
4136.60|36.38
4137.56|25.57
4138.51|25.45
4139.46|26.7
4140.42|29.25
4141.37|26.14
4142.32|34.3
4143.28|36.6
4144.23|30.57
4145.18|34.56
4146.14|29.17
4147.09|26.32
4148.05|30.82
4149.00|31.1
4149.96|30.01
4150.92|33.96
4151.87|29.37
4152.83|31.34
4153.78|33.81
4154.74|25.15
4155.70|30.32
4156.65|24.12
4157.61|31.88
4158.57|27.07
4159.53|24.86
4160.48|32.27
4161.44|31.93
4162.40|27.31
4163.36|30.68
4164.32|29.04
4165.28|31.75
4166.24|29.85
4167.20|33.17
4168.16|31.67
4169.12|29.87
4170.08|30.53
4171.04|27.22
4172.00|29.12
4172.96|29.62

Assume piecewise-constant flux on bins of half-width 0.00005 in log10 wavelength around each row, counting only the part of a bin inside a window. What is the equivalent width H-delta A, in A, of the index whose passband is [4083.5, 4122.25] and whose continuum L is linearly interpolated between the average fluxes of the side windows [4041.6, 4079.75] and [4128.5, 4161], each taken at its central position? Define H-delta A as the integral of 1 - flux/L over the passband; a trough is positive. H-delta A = 5.0 A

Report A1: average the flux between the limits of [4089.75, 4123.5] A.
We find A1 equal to 26.1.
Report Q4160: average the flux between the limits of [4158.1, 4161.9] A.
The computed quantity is 29.1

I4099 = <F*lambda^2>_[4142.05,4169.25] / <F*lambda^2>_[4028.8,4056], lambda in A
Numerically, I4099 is 1.04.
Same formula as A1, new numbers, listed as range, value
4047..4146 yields 29.4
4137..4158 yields 29.9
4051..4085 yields 30.2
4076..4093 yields 29.3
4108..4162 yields 30.1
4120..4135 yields 32.2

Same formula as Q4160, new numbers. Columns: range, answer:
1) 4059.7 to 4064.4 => 31.8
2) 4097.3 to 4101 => 22.5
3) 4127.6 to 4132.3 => 29.9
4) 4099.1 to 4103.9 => 18.2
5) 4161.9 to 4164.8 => 29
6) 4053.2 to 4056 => 31.5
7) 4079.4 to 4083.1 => 29.3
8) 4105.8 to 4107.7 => 24.8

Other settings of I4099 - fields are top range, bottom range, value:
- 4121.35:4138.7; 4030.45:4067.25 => 1.05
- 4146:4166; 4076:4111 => 1.16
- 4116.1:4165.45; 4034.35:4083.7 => 1.04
